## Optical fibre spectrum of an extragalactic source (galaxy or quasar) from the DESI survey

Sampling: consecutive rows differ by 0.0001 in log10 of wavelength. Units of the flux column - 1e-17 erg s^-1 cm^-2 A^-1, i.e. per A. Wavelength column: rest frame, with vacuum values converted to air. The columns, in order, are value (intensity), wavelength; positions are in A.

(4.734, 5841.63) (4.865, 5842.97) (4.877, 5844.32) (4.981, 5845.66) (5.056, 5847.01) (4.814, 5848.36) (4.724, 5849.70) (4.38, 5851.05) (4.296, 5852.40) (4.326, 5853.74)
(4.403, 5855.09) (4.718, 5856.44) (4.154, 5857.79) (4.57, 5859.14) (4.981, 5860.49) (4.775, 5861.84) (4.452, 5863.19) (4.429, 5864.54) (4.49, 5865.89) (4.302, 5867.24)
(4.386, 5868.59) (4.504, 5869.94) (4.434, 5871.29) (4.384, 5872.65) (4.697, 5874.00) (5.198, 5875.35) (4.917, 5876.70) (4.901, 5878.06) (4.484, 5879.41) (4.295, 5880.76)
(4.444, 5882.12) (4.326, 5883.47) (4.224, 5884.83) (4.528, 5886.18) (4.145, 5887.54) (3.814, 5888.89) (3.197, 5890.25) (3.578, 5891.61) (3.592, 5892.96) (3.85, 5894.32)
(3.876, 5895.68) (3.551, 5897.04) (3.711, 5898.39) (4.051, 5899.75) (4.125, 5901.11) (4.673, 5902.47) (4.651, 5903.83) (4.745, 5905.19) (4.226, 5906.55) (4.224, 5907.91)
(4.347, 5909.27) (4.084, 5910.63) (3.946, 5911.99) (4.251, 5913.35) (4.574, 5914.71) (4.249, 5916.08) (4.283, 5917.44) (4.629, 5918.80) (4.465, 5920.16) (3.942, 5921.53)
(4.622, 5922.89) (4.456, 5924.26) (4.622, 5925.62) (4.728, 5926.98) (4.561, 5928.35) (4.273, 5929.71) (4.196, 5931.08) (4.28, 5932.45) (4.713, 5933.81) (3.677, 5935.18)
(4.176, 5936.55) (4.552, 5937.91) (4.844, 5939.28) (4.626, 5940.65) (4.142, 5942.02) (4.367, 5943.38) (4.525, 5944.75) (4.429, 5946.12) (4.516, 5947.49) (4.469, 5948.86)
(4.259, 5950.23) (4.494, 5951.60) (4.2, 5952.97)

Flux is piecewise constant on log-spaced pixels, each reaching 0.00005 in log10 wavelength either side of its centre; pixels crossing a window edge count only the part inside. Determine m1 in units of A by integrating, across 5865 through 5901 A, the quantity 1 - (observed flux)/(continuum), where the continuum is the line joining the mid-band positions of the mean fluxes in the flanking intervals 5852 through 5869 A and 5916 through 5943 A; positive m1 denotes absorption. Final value 1.9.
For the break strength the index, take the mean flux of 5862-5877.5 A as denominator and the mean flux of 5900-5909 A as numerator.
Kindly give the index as 0.97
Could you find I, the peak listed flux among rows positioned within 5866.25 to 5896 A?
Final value 5.198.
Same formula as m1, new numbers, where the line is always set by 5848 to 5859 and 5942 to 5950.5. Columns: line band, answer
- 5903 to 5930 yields 0.2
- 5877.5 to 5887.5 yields 0.1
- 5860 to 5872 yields -0.1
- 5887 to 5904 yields 2.1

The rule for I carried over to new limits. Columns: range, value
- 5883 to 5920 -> 4.745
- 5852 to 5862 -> 4.981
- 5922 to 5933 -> 4.728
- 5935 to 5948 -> 4.844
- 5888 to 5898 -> 3.876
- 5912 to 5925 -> 4.629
